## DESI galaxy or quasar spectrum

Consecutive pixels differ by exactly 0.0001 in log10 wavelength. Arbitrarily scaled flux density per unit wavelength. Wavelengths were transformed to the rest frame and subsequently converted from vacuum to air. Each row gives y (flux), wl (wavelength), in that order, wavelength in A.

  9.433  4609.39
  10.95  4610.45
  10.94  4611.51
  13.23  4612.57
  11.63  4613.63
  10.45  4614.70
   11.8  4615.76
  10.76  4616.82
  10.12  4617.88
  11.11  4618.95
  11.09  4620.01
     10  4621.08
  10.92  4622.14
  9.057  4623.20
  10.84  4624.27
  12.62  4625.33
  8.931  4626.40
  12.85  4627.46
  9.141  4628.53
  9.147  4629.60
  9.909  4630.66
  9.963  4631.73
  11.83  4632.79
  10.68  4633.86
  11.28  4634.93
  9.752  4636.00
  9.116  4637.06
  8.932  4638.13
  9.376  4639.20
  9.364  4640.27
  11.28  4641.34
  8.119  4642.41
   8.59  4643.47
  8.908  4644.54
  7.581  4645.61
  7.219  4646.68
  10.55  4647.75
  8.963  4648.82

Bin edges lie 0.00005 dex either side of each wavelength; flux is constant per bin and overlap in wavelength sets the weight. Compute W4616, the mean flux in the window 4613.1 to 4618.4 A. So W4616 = 11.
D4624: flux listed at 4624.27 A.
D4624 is 10.84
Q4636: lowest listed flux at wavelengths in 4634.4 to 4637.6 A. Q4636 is 9.116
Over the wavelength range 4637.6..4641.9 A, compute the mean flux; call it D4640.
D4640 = 9.72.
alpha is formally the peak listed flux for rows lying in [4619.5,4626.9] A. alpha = 12.62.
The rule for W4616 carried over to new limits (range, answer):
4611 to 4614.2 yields 11.9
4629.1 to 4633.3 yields 10.2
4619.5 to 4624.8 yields 10.4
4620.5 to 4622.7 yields 10.5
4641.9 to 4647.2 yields 8.1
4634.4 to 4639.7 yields 9.69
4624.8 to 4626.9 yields 10.8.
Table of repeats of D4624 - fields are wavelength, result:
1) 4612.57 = 13.23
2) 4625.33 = 12.62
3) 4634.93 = 11.28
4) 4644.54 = 8.908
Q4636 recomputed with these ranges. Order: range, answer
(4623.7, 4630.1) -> 8.931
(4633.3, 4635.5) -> 10.68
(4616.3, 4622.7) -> 10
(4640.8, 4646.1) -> 7.581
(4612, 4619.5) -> 10.12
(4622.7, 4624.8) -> 9.057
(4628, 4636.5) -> 9.141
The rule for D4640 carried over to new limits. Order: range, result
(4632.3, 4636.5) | 10.9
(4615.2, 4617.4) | 11.3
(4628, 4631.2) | 9.4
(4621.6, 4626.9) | 10.5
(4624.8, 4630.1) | 10.5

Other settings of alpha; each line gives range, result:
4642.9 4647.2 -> 8.908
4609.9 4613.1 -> 13.23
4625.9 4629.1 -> 12.85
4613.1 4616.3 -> 11.8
